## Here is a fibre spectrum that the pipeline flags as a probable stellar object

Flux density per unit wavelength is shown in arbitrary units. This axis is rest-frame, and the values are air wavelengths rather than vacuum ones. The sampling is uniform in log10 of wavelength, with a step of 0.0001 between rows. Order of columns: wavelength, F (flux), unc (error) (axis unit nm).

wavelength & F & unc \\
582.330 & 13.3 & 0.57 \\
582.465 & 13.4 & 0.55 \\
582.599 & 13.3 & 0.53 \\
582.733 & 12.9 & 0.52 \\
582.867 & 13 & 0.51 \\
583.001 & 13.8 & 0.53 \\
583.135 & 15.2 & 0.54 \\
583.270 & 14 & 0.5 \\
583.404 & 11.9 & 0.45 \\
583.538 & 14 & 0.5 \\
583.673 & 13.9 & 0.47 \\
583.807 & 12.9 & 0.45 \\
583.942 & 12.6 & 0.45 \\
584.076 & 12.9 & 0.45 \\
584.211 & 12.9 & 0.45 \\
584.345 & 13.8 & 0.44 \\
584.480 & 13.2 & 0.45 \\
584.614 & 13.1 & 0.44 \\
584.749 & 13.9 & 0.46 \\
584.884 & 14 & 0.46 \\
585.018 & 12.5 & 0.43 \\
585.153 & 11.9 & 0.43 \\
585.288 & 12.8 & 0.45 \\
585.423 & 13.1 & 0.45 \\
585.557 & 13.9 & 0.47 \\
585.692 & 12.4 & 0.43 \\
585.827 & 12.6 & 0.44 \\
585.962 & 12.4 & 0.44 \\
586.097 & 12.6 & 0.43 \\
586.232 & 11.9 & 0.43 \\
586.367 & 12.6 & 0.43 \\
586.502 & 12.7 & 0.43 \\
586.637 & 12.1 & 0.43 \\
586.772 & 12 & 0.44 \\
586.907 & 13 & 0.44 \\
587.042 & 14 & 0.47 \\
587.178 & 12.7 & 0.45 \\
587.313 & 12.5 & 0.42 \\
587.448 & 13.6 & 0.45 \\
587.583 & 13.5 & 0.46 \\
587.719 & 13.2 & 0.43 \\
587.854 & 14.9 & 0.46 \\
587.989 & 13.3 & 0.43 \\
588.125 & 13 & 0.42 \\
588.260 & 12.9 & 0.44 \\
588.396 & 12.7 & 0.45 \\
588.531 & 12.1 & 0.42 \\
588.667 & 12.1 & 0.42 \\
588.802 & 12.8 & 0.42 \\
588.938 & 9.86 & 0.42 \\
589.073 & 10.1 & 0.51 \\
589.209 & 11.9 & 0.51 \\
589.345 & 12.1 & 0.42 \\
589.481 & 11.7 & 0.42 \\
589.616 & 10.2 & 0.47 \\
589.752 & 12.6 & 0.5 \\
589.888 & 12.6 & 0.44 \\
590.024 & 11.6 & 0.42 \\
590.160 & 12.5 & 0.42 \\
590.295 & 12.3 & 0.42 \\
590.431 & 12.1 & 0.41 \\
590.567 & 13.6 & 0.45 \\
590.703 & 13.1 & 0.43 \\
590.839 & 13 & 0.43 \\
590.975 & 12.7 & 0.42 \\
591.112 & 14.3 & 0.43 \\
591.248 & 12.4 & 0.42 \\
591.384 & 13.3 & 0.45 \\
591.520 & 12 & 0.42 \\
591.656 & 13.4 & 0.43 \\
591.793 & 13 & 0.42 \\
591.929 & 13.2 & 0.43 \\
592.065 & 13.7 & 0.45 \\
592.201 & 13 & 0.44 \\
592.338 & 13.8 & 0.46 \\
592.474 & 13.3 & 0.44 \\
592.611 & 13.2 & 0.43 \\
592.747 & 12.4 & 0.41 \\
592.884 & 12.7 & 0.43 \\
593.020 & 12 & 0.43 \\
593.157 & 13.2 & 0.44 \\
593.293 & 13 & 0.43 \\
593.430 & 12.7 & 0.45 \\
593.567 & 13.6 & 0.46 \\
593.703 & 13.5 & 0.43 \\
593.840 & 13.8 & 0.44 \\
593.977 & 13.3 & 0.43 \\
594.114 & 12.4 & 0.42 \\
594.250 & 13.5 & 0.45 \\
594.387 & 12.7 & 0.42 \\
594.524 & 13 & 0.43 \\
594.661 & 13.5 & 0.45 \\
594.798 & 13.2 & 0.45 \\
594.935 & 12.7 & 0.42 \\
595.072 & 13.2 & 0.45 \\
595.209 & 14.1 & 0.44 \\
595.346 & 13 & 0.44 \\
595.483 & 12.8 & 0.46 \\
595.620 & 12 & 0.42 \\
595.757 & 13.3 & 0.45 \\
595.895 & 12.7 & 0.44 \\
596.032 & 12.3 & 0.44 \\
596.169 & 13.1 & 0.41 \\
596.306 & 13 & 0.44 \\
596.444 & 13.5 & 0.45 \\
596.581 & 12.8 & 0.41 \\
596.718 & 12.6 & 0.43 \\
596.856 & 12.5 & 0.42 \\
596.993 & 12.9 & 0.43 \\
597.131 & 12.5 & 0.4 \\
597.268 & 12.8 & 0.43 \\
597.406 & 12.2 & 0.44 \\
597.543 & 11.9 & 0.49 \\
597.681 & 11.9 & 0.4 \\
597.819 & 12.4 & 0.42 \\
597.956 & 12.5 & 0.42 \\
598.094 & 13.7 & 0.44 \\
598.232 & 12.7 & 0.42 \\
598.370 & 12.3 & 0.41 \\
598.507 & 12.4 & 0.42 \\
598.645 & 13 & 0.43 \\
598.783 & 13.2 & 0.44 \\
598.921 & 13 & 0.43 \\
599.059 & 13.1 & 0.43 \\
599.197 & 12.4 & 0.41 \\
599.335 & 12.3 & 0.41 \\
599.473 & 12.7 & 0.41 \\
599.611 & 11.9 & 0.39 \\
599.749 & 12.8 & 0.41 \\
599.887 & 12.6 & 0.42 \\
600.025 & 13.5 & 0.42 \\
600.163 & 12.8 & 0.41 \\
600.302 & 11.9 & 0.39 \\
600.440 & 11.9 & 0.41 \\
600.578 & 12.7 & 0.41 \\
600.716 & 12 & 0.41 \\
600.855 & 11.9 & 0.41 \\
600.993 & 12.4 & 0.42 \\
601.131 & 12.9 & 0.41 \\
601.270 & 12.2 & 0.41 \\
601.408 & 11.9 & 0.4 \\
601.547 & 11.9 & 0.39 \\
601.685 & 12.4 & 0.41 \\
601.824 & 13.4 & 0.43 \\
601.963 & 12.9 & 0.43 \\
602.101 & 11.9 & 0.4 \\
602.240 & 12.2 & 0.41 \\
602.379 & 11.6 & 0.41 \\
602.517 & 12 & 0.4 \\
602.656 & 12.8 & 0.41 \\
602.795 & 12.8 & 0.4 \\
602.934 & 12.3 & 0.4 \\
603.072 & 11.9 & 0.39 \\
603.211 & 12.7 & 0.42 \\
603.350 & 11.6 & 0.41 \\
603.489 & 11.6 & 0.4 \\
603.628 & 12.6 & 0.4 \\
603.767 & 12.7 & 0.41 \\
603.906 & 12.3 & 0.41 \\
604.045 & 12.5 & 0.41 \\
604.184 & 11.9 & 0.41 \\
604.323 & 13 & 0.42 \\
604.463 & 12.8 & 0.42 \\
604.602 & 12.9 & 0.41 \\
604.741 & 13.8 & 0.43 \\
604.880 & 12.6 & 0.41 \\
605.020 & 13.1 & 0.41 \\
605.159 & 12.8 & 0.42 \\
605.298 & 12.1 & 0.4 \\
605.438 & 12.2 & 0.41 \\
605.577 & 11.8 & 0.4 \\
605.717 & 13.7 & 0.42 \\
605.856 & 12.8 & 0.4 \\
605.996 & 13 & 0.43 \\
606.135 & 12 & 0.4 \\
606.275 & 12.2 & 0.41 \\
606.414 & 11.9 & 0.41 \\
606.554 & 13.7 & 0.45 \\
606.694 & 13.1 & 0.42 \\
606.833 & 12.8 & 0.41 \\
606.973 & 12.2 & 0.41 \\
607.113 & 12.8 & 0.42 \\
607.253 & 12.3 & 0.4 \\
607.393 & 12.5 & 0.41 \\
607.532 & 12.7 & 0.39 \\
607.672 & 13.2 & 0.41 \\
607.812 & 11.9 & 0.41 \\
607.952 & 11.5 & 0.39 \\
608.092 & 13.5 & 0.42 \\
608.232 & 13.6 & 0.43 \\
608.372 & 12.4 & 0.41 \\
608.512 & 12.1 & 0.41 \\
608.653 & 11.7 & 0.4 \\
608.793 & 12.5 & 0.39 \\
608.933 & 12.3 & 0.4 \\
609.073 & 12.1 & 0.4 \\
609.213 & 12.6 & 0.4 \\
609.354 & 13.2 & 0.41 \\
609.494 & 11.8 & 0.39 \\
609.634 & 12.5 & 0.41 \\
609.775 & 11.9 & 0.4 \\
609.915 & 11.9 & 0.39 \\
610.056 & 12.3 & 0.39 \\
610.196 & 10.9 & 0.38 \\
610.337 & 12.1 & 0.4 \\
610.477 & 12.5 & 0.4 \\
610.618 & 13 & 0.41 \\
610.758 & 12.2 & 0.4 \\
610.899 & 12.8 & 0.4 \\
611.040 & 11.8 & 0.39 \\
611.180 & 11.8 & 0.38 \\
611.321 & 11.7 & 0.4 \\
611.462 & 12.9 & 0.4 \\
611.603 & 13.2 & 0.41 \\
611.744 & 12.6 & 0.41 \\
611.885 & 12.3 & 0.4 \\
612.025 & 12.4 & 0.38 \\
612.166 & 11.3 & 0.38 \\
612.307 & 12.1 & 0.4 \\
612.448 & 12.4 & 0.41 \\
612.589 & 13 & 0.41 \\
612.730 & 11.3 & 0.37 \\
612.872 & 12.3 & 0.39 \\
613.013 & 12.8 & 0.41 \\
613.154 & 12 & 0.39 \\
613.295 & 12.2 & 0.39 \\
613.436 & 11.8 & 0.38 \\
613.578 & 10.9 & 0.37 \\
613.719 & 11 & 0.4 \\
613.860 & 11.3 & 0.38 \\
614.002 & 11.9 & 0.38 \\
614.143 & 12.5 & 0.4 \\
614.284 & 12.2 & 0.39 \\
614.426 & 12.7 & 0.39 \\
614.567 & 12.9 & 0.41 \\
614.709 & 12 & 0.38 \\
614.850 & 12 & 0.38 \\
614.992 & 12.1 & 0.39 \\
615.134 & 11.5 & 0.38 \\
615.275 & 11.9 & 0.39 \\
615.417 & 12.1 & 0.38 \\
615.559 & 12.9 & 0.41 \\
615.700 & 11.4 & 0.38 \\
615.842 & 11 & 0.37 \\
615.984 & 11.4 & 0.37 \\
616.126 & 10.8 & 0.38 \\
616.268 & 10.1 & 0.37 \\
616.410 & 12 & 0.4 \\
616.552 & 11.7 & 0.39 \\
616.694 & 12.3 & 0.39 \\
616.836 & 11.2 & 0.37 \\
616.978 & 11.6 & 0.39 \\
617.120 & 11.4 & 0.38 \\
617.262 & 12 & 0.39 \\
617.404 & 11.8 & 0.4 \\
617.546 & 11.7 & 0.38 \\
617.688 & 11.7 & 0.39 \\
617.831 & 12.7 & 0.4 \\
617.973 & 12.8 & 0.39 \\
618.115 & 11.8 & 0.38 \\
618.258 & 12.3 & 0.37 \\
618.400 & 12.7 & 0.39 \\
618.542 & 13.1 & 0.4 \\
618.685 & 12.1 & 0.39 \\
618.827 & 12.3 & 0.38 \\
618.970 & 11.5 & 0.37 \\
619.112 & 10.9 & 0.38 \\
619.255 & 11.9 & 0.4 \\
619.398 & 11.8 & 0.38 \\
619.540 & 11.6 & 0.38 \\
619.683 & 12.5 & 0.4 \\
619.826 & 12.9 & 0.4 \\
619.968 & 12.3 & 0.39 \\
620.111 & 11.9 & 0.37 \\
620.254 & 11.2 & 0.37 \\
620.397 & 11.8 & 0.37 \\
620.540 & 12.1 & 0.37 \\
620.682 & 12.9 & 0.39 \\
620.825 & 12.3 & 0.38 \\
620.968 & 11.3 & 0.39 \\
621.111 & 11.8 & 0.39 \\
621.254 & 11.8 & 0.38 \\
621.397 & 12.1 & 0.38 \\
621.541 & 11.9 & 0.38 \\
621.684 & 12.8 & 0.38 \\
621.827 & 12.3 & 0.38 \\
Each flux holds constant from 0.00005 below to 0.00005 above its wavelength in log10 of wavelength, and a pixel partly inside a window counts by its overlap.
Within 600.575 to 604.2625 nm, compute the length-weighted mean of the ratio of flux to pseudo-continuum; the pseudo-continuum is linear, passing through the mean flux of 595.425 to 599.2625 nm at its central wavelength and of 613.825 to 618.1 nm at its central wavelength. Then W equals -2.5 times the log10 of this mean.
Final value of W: 0.02 mag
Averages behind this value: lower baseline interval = 12.7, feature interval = 12.3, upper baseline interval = 11.9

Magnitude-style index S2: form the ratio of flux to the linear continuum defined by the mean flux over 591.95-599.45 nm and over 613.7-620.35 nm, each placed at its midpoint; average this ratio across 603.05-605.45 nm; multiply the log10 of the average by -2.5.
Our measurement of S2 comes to 0.00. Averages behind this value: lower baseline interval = 12.9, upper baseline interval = 11.9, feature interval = 12.5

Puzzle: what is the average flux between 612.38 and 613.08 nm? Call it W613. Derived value 12.3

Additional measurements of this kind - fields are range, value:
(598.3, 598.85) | 12.7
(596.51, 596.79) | 12.7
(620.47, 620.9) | 12.4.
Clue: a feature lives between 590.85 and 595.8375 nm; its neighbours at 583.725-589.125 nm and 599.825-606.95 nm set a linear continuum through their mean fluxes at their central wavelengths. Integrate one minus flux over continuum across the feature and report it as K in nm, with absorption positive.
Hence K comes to -0.16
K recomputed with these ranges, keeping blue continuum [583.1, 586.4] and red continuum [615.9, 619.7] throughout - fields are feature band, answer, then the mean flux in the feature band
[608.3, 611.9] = -0.05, 12.3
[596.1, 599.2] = -0.03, 12.7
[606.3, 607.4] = -0.04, 12.7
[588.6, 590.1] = 0.15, 11.6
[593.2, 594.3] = -0.04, 13.2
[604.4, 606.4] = -0.06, 12.7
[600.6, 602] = 0.01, 12.4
